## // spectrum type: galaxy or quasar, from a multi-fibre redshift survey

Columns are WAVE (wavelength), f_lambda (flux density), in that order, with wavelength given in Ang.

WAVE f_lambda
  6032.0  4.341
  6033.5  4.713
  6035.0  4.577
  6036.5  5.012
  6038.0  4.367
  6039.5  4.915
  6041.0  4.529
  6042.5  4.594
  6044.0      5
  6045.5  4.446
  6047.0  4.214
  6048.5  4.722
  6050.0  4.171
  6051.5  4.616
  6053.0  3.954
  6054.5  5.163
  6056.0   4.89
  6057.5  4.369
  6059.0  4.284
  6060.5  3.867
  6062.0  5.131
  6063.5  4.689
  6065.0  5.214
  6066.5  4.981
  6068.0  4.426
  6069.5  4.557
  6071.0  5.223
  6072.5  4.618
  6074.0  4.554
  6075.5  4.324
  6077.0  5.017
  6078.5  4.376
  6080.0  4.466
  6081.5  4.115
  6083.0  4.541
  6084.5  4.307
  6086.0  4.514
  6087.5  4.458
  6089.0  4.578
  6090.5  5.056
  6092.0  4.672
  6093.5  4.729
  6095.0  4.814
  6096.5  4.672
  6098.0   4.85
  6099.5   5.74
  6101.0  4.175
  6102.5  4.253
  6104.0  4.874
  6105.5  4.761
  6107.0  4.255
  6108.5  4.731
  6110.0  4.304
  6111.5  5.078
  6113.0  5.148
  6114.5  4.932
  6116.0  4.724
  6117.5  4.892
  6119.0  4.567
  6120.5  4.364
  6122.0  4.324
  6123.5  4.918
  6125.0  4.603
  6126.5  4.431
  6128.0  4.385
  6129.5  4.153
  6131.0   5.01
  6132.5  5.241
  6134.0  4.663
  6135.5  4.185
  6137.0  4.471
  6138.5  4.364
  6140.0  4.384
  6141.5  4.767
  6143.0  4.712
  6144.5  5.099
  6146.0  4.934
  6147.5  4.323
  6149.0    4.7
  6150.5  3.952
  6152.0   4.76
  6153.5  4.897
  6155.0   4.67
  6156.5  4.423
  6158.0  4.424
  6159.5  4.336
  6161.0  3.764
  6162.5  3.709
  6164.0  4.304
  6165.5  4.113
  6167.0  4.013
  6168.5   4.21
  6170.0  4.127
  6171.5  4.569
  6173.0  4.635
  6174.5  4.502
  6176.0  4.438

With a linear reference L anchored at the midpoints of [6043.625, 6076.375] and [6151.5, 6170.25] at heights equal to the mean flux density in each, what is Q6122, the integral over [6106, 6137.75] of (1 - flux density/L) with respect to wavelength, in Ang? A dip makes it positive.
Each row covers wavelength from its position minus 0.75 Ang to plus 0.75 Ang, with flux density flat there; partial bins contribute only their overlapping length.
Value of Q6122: -1.6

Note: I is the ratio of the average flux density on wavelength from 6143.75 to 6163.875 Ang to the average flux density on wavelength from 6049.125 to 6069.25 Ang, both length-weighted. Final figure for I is 1.0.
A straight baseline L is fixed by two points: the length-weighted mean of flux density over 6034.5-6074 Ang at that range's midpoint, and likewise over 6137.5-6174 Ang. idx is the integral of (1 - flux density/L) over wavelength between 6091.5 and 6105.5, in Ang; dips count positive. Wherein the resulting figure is -0.7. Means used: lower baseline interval 4.63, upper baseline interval 4.43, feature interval 4.76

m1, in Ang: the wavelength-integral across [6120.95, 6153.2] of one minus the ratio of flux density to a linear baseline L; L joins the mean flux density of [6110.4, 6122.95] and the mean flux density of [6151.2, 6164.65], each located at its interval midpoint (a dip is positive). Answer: -0.3 Ang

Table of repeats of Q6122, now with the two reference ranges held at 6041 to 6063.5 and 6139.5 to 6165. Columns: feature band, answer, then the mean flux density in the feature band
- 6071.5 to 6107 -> -0.88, 4.63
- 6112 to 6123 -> -0.55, 4.72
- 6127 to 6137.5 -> -0.23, 4.59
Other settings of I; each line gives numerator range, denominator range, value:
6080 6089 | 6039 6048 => 0.96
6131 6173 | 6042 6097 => 0.97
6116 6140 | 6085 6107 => 0.97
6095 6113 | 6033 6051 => 1.03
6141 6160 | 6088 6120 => 0.97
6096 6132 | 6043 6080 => 1.01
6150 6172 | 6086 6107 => 0.91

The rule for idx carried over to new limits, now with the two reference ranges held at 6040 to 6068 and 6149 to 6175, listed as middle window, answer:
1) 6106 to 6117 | -0.7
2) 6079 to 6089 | 0.2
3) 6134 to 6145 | -0.5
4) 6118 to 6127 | -0.2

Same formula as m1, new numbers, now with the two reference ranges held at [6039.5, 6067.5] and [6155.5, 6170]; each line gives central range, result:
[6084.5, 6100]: -1.1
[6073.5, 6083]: 0.1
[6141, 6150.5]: -1.1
